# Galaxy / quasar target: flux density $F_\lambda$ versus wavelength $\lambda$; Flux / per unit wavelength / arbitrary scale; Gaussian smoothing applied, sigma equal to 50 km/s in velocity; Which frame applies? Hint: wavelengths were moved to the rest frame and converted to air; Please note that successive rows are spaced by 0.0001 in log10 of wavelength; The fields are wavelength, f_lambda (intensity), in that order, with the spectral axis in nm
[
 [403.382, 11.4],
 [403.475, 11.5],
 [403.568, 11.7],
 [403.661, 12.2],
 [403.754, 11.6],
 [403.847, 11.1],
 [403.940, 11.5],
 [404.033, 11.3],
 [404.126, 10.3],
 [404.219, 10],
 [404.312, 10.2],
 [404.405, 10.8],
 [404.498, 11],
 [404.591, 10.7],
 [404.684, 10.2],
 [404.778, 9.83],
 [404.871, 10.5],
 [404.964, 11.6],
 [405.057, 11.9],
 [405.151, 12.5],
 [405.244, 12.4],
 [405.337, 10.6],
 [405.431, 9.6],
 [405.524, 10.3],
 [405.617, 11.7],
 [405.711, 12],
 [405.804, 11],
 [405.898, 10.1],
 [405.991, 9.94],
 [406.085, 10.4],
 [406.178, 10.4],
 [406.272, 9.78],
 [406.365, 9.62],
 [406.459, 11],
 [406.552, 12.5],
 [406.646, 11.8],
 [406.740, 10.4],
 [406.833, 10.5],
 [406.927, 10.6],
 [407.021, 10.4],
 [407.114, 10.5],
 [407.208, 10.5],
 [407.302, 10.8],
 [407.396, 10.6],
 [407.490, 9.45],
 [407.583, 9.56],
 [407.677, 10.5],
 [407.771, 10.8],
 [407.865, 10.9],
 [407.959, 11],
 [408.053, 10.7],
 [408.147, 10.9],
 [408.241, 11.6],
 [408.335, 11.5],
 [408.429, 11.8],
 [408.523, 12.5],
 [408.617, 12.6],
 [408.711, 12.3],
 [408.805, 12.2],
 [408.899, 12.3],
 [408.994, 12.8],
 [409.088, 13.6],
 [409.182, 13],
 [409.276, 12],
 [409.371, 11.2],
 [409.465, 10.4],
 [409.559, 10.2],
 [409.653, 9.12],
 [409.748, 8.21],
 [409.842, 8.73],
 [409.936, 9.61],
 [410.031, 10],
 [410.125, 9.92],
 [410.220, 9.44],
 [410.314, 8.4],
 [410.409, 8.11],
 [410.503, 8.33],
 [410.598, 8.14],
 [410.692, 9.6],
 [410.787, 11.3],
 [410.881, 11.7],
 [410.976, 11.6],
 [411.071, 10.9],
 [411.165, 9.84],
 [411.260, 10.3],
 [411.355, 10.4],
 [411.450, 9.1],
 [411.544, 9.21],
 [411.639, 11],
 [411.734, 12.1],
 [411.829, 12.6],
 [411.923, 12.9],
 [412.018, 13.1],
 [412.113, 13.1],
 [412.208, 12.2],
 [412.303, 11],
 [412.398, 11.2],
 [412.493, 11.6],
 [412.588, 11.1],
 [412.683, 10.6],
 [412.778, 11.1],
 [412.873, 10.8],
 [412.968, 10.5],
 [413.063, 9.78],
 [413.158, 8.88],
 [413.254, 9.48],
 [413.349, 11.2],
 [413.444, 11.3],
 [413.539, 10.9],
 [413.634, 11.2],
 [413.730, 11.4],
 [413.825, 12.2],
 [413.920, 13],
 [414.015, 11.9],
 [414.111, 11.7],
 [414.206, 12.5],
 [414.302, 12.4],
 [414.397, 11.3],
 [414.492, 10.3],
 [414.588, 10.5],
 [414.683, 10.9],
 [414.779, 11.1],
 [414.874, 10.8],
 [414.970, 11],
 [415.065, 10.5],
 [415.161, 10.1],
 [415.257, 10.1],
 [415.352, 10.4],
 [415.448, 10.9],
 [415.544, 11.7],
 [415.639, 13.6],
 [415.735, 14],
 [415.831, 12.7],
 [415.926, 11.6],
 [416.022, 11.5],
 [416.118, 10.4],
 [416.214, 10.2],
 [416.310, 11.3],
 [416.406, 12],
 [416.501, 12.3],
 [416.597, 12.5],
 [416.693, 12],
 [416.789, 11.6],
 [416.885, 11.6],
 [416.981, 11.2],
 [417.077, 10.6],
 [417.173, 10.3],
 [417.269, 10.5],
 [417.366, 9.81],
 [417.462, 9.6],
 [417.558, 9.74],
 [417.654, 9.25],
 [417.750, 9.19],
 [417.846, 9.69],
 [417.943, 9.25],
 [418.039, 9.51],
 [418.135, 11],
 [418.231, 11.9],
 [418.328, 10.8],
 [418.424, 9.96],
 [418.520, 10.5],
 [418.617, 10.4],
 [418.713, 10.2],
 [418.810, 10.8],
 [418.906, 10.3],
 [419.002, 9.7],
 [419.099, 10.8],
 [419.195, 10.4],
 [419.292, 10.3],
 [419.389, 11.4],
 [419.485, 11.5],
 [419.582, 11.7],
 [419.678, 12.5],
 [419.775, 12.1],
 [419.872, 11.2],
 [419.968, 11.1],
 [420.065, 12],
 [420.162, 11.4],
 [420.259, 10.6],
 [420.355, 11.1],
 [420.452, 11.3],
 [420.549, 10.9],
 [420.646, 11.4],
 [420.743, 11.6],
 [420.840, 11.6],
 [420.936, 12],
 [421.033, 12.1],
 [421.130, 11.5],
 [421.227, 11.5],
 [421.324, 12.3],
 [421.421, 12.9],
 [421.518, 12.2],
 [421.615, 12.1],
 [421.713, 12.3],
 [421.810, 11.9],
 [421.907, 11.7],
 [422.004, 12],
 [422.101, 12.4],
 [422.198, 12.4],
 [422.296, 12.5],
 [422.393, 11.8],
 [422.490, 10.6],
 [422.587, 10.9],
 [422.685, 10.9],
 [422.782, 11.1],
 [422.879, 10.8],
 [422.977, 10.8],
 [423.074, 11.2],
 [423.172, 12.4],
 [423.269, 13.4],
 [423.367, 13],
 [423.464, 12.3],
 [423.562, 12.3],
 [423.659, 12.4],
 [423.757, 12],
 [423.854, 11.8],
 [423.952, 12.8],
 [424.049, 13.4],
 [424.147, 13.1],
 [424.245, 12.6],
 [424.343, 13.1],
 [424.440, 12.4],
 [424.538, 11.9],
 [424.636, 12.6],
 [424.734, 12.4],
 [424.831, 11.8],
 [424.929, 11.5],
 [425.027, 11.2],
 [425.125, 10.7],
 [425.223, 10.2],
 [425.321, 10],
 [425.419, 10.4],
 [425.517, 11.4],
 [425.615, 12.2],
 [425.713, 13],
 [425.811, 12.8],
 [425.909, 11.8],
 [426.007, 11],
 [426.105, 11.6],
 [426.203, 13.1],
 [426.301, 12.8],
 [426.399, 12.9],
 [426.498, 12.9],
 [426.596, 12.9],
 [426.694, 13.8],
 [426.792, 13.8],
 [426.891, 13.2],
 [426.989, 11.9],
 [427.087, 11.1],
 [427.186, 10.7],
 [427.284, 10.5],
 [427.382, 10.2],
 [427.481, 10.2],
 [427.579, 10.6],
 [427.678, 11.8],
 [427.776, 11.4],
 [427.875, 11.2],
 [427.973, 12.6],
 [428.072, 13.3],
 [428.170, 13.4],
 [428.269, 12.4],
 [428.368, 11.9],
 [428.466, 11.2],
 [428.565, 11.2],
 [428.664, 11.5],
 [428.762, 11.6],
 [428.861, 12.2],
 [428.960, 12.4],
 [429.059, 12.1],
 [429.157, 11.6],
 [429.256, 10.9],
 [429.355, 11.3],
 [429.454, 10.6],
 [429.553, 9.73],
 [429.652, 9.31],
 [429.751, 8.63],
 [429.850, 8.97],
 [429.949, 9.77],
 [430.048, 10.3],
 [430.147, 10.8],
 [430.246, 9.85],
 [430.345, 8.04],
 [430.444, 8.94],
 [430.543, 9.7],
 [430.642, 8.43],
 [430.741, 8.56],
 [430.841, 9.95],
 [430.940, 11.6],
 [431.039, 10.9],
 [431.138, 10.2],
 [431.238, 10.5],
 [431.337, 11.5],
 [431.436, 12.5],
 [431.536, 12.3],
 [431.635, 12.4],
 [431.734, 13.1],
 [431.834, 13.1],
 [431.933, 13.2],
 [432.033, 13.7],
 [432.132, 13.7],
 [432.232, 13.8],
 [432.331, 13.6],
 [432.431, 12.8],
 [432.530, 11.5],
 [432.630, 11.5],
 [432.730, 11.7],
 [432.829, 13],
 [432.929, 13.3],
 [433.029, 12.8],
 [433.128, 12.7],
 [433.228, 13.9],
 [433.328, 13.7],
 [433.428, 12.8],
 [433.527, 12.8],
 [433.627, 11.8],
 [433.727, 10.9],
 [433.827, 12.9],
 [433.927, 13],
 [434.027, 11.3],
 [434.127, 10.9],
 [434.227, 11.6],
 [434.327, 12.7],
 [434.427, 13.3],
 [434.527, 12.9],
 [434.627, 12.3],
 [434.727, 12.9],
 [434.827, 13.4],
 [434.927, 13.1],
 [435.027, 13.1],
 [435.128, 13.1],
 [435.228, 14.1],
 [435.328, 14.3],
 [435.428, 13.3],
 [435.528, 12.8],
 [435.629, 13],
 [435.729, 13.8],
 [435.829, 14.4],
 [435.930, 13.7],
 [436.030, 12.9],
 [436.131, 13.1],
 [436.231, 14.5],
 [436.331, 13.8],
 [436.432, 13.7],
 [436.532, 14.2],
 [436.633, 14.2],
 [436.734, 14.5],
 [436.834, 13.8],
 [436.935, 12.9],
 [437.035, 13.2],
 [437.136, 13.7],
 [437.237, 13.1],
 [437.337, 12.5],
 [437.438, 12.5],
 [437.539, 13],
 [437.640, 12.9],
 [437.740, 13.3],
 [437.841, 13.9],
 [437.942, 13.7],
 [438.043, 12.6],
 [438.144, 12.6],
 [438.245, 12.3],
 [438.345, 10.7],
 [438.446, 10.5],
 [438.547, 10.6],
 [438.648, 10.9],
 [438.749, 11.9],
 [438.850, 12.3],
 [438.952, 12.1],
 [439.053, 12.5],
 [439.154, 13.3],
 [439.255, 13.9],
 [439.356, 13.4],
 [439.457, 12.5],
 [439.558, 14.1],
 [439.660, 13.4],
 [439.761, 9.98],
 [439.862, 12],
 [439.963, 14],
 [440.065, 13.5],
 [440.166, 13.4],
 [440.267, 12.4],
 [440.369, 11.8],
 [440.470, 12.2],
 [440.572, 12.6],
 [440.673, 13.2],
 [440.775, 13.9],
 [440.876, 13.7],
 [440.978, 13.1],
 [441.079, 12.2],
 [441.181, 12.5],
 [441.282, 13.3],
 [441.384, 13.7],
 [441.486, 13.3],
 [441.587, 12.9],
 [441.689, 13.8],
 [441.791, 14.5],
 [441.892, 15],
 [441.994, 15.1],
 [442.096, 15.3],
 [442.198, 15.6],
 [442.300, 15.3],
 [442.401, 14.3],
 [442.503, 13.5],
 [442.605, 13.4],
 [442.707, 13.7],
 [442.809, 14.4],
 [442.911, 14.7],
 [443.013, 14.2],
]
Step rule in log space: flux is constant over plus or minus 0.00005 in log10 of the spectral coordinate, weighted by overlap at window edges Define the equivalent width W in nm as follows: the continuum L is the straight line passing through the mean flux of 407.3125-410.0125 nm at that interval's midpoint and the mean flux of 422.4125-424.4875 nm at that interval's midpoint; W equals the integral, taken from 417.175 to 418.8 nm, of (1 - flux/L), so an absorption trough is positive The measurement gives 0.22 nm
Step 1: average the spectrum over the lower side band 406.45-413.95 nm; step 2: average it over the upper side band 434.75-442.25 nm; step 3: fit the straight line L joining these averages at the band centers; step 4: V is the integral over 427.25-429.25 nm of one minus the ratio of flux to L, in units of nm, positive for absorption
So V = 0.11 nm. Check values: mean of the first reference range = 10.9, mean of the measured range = 11.7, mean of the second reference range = 13.2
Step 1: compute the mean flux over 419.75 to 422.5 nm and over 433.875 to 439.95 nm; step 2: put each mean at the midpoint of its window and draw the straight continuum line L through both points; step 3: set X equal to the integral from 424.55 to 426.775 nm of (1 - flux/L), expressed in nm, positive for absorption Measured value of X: 0.02 nm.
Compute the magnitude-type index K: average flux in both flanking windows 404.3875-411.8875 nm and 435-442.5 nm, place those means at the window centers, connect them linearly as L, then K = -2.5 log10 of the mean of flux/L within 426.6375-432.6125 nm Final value 0.10 mag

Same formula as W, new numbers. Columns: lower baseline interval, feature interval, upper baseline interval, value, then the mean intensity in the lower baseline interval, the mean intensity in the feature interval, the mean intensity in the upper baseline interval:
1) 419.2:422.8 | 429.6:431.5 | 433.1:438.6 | 0.389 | 11.6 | 9.93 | 13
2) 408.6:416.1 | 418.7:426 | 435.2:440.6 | 0.050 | 11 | 11.7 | 13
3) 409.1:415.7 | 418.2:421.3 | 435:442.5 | 0.091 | 10.8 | 11.1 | 13.2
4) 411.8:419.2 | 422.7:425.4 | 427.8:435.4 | -0.112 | 11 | 11.9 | 11.8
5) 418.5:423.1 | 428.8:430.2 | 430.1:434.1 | 0.131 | 11.4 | 10.6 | 11.8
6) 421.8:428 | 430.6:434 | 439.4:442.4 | 0.114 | 11.9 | 12.2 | 13.4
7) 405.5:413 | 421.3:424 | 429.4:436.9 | -0.089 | 10.8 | 12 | 12.2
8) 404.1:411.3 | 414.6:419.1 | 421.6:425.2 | 0.239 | 10.7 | 10.8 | 12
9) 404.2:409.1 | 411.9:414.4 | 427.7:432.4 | -0.074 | 11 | 11.4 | 11.3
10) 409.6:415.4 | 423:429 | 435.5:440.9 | -0.075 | 10.7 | 12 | 12.9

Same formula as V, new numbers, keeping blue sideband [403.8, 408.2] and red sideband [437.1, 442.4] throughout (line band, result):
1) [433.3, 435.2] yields 0.01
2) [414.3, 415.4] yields 0.06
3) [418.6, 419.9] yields 0.08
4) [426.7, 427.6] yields 0.05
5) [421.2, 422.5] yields -0.03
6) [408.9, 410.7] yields 0.14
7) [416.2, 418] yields 0.13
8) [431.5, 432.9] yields -0.04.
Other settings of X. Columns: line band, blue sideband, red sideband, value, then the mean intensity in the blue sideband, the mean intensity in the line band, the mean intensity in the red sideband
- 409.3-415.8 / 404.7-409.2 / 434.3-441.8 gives 0.37 nm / 11.1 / 10.8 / 13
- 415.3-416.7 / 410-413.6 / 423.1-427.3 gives -0.09 nm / 10.6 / 11.8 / 12.2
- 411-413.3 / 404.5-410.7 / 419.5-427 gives 0.02 nm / 10.7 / 11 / 12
